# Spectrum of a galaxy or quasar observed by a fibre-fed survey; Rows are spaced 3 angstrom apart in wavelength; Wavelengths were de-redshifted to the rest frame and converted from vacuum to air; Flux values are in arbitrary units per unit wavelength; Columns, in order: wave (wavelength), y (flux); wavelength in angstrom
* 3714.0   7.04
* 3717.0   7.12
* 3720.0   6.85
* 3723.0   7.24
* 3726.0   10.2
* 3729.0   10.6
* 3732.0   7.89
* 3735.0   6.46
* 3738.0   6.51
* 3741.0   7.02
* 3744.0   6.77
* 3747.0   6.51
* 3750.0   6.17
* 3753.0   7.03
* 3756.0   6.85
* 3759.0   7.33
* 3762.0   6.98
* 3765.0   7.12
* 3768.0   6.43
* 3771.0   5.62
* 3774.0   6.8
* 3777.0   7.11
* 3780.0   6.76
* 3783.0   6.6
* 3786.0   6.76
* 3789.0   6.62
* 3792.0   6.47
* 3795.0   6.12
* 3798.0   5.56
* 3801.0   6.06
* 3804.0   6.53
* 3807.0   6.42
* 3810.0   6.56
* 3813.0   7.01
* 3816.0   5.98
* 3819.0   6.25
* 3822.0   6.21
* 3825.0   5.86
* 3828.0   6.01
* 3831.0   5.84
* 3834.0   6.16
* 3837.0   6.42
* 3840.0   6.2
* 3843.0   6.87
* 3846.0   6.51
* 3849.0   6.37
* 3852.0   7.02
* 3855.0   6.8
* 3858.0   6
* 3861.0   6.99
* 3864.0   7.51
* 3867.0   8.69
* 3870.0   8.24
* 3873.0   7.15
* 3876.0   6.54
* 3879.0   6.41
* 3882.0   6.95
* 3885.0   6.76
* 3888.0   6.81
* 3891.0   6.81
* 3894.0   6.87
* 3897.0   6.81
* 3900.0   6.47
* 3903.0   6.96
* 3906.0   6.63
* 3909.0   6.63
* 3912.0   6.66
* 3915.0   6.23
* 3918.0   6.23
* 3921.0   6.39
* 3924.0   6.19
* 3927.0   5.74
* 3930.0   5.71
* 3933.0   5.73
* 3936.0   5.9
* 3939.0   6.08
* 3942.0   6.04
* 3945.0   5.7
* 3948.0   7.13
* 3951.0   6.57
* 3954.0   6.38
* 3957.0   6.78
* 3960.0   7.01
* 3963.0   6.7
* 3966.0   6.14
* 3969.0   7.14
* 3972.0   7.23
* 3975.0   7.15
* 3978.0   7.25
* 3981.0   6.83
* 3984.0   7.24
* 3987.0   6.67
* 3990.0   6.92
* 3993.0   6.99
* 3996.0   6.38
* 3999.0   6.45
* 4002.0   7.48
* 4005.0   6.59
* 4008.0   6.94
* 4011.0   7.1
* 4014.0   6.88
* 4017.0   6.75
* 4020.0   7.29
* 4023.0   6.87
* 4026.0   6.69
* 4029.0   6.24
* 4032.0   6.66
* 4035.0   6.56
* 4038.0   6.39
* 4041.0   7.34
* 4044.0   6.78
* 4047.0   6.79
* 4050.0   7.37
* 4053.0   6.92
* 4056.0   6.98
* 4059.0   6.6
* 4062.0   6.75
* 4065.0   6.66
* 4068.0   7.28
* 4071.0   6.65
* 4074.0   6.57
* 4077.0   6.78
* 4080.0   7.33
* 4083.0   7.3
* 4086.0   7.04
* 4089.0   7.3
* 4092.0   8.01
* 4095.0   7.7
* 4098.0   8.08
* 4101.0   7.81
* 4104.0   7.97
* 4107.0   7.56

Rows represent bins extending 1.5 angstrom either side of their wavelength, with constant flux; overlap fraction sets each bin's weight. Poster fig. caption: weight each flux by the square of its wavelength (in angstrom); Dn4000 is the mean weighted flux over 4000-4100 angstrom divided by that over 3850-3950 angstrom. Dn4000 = 1.14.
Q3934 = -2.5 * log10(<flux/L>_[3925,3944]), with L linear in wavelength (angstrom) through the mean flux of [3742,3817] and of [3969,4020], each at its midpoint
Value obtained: 0.17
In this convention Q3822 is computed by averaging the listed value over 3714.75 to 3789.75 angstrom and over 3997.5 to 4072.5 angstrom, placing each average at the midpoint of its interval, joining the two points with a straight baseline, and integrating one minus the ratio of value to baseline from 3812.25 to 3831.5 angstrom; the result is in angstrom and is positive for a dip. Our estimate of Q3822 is 2.4 angstrom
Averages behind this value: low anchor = 7.1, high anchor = 6.84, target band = 6.15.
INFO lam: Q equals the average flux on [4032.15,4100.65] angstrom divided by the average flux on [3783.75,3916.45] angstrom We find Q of 1.1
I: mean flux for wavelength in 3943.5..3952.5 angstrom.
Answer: 6.47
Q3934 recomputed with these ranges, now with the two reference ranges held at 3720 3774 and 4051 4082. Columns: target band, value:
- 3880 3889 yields 0.04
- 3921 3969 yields 0.12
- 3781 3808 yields 0.13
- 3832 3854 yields 0.10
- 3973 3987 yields -0.02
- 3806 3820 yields 0.11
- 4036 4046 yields 0.01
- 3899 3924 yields 0.08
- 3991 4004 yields 0.02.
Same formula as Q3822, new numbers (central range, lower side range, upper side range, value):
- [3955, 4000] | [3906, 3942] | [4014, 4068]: -2.8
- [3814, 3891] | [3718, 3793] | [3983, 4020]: 3.6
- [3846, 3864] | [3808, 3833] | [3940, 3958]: -1.2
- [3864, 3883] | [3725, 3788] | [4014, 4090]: -0.9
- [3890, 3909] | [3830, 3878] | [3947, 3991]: 0.3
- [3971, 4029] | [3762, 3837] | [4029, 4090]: -1.2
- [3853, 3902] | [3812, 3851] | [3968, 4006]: -3.9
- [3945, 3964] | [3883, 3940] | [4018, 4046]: -0.4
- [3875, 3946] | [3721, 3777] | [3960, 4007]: 6.0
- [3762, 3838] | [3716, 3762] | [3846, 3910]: 8.3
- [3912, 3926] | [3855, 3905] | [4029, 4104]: 1.4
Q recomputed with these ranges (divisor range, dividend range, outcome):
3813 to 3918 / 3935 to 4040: 1.01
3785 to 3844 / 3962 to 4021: 1.10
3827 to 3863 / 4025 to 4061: 1.05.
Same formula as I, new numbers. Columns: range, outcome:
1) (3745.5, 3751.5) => 6.34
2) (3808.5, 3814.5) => 6.79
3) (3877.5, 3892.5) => 6.75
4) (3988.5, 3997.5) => 6.76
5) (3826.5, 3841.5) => 6.13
